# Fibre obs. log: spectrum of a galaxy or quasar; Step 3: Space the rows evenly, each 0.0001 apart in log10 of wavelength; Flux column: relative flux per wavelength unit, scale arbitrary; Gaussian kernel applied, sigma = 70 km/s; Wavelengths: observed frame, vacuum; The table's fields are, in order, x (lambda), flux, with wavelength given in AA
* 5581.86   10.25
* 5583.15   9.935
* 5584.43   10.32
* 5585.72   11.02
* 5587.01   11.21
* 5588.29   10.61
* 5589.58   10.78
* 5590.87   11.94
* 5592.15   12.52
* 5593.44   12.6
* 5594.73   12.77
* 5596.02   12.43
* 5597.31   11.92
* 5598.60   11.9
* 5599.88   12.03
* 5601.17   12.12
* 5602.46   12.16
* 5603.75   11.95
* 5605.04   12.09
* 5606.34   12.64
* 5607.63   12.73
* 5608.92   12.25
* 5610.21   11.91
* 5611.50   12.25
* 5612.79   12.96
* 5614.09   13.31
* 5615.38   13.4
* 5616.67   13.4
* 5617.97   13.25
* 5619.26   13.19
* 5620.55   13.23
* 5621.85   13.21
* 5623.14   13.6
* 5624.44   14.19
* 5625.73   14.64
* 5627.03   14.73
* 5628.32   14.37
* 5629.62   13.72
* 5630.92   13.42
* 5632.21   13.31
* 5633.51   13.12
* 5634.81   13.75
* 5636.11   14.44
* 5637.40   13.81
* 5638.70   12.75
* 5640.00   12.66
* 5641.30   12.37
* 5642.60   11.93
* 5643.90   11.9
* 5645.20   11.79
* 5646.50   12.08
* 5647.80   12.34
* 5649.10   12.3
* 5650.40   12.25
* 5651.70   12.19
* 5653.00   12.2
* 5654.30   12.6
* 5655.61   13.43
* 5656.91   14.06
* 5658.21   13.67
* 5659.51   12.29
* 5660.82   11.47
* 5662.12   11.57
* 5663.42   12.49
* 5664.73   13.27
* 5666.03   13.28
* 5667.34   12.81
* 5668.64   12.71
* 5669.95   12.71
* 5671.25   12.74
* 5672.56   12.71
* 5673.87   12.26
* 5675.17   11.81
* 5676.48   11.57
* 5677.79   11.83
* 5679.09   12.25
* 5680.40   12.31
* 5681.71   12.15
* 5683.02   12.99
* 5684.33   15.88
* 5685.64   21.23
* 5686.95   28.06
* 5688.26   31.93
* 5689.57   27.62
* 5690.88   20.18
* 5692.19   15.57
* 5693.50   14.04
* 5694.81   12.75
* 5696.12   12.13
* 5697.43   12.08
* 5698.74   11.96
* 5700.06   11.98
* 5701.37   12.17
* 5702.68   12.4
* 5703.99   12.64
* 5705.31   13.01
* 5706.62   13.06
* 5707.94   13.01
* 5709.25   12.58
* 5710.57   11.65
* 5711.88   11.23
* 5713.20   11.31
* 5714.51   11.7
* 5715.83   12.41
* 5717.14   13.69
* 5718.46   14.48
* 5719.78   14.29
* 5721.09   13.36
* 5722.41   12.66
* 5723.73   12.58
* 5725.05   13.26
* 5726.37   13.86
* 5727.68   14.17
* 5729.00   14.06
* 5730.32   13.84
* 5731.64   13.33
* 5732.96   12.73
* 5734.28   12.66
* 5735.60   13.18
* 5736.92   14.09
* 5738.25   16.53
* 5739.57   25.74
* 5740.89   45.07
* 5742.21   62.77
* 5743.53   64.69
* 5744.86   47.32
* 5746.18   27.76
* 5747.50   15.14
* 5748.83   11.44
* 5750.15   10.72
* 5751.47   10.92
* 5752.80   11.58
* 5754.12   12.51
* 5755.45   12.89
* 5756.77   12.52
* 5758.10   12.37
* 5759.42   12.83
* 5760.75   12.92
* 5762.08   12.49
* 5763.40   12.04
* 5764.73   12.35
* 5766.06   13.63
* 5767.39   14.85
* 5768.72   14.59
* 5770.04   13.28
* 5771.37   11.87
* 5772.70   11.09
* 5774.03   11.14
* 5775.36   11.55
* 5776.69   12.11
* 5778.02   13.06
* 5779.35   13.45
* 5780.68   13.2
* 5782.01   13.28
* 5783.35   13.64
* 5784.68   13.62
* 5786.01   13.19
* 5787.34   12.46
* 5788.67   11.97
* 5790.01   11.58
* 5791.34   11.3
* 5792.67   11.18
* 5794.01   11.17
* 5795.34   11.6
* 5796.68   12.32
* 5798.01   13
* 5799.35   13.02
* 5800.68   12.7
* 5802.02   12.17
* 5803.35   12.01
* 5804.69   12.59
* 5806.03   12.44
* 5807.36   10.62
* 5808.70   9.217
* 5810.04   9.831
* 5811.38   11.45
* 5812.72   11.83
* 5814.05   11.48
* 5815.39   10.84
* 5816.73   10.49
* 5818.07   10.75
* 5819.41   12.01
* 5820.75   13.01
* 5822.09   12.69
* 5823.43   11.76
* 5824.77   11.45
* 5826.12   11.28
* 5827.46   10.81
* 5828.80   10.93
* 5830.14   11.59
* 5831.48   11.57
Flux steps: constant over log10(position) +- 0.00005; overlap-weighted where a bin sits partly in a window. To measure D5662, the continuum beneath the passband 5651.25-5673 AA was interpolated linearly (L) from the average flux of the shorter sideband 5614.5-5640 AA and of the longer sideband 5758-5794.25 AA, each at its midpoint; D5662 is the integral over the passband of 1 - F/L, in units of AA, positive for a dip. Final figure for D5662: 1.1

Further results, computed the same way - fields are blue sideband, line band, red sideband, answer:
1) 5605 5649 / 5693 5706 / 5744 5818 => 0.7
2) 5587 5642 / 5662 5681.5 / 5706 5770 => 3.1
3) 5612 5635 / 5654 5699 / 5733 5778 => 2.7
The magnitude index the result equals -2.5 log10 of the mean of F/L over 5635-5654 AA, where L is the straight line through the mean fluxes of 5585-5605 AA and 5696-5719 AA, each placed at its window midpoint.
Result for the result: -0.04 mag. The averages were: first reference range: 11.9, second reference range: 12.4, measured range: 12.5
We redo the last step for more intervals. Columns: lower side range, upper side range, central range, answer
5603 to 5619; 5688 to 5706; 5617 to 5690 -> 0.012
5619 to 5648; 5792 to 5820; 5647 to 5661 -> 0.034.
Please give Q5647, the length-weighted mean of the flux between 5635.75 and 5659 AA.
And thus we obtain 12.7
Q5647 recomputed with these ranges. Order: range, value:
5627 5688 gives 13.4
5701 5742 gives 15.1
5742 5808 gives 15.2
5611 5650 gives 13.2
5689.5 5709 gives 13.9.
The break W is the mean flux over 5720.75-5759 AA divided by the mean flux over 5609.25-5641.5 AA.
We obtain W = 1.5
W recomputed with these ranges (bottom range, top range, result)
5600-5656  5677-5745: 1.36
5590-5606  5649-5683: 1.03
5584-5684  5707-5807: 1.21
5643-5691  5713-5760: 1.30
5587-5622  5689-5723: 1.10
